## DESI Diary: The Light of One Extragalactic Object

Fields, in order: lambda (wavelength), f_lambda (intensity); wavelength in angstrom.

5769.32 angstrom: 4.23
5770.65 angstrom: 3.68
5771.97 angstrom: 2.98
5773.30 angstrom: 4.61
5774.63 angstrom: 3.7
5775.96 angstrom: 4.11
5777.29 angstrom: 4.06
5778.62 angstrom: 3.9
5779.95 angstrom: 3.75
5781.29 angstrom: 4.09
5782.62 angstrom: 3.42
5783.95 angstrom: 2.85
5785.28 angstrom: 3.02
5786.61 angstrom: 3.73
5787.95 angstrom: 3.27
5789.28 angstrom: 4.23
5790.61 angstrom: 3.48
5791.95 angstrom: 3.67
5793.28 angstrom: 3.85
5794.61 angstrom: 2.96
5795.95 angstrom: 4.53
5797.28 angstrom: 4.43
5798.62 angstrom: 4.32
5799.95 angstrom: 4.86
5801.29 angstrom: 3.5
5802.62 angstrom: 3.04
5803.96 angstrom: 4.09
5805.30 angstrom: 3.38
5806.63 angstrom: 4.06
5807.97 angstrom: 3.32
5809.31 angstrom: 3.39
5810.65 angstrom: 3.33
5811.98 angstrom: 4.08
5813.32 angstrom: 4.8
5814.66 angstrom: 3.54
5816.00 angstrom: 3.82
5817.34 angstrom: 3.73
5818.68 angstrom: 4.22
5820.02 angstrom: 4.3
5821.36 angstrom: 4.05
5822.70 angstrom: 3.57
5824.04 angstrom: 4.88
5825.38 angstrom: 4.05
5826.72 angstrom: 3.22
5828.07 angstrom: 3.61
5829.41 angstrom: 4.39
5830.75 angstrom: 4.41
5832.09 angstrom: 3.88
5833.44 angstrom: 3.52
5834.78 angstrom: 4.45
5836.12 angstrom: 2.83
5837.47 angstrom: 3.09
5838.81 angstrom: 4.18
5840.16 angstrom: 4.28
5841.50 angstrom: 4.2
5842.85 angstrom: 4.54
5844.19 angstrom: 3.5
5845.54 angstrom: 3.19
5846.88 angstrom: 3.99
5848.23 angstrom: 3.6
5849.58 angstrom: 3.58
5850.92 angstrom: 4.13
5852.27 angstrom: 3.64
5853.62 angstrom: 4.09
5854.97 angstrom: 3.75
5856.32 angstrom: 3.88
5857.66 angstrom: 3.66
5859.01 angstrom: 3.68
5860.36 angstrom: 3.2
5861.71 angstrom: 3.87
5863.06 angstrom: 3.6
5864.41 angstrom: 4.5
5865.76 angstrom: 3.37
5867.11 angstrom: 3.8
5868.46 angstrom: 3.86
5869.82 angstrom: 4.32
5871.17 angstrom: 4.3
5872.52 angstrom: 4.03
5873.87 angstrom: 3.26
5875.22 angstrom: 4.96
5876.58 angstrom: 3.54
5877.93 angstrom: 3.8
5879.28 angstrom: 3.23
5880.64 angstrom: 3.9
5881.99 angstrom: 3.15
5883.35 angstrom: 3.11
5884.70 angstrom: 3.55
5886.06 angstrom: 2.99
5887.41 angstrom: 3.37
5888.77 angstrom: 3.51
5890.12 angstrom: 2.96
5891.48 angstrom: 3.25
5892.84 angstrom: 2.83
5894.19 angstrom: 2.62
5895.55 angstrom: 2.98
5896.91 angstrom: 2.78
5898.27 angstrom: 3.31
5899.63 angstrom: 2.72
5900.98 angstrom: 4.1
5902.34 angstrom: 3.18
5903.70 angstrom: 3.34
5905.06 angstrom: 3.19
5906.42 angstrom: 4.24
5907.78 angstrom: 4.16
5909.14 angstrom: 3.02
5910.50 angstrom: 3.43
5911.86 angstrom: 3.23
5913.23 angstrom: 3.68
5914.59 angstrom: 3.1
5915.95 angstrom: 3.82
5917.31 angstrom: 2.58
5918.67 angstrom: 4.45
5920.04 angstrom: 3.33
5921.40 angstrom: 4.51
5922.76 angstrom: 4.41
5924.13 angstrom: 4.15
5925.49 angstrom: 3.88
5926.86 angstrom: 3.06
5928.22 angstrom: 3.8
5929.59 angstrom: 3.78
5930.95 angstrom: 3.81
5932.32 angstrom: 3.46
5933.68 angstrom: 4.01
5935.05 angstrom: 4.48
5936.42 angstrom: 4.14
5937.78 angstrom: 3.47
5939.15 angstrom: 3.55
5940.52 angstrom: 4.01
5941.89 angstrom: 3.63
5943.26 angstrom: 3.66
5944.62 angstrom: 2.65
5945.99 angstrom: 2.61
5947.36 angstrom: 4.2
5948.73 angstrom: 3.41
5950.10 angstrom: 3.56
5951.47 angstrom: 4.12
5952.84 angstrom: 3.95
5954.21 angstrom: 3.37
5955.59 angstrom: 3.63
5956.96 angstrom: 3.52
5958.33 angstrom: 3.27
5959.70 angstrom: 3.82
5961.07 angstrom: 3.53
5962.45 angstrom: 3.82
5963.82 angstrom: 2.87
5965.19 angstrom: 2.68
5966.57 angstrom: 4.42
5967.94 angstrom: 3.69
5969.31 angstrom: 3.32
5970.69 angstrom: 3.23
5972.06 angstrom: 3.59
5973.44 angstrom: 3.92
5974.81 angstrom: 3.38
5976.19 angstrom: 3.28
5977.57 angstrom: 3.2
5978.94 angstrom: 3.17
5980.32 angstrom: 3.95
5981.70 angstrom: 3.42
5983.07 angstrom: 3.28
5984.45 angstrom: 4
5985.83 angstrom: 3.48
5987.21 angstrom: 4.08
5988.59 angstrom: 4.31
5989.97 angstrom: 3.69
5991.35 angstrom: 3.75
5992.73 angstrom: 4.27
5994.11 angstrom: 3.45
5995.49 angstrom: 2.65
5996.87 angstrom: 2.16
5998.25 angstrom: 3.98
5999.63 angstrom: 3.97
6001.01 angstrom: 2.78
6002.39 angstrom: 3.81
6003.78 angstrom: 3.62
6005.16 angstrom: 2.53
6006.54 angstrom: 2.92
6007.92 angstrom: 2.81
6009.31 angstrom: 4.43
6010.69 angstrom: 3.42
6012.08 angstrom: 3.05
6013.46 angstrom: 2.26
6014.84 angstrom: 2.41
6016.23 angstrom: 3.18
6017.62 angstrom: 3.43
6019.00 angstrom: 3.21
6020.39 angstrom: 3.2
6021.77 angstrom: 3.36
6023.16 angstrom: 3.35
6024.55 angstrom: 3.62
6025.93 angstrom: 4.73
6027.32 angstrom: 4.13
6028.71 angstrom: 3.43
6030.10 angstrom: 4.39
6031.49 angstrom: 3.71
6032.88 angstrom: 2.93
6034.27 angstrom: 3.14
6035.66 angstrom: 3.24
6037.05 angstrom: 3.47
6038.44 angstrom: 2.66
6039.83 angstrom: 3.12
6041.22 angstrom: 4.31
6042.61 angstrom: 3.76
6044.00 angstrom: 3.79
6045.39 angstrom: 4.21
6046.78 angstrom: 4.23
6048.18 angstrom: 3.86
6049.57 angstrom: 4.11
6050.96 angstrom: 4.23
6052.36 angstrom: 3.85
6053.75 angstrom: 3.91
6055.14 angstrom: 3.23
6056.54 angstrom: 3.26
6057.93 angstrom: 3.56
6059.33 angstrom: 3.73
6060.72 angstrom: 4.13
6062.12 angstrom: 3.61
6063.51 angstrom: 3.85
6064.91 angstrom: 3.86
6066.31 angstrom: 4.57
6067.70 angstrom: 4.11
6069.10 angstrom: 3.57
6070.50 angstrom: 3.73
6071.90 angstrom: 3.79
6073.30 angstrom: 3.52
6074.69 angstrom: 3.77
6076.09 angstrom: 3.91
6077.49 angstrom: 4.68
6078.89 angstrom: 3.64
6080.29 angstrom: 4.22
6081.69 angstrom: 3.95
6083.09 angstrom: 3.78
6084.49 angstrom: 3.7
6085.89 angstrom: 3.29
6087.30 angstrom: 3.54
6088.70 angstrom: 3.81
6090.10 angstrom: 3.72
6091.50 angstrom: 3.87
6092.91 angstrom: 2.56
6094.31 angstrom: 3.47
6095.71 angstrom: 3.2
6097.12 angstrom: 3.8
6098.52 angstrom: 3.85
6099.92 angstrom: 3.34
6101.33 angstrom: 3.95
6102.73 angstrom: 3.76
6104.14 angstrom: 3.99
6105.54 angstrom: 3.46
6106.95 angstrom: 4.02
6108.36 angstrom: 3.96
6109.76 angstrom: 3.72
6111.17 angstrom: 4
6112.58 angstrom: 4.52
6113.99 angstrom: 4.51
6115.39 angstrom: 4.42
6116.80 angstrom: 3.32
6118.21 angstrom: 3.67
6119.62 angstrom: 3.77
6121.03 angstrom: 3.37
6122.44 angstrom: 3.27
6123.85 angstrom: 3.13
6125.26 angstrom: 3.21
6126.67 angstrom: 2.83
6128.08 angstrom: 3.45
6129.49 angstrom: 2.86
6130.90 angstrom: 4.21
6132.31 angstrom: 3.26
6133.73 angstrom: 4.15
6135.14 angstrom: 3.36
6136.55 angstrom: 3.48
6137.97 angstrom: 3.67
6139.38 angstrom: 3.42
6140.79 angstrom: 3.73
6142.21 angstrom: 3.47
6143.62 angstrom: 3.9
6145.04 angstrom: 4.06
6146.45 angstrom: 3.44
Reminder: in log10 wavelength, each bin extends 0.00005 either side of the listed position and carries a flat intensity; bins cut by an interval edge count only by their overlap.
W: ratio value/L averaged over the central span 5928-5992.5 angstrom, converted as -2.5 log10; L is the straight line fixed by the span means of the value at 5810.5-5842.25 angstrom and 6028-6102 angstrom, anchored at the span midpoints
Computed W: 0.06 mag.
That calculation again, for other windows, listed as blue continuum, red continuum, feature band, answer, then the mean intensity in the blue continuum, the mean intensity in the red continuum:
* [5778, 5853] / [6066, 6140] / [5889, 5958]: 0.068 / 3.82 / 3.7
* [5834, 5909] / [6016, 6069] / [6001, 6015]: 0.174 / 3.62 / 3.7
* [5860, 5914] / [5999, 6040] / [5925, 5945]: -0.079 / 3.51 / 3.35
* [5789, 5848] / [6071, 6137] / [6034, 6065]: 0.004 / 3.88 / 3.68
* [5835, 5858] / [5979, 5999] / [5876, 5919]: 0.117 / 3.79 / 3.59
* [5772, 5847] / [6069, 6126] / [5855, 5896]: 0.069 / 3.84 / 3.73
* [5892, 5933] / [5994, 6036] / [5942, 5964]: -0.027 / 3.5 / 3.33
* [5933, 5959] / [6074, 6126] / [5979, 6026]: 0.082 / 3.64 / 3.73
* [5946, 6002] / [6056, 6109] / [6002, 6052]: 0.044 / 3.54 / 3.75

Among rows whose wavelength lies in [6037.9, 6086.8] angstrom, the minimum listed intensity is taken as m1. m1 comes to 2.66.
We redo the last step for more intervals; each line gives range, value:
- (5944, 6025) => 2.16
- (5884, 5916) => 2.62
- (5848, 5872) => 3.2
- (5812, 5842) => 2.83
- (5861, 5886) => 3.11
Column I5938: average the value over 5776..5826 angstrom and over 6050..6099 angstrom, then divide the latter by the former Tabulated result 1.0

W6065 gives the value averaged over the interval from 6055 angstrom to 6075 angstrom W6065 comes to 3.77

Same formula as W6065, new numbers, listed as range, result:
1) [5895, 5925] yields 3.54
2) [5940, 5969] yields 3.54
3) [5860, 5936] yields 3.59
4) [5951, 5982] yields 3.52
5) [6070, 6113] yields 3.75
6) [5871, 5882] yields 3.81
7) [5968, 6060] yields 3.52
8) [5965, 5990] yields 3.6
